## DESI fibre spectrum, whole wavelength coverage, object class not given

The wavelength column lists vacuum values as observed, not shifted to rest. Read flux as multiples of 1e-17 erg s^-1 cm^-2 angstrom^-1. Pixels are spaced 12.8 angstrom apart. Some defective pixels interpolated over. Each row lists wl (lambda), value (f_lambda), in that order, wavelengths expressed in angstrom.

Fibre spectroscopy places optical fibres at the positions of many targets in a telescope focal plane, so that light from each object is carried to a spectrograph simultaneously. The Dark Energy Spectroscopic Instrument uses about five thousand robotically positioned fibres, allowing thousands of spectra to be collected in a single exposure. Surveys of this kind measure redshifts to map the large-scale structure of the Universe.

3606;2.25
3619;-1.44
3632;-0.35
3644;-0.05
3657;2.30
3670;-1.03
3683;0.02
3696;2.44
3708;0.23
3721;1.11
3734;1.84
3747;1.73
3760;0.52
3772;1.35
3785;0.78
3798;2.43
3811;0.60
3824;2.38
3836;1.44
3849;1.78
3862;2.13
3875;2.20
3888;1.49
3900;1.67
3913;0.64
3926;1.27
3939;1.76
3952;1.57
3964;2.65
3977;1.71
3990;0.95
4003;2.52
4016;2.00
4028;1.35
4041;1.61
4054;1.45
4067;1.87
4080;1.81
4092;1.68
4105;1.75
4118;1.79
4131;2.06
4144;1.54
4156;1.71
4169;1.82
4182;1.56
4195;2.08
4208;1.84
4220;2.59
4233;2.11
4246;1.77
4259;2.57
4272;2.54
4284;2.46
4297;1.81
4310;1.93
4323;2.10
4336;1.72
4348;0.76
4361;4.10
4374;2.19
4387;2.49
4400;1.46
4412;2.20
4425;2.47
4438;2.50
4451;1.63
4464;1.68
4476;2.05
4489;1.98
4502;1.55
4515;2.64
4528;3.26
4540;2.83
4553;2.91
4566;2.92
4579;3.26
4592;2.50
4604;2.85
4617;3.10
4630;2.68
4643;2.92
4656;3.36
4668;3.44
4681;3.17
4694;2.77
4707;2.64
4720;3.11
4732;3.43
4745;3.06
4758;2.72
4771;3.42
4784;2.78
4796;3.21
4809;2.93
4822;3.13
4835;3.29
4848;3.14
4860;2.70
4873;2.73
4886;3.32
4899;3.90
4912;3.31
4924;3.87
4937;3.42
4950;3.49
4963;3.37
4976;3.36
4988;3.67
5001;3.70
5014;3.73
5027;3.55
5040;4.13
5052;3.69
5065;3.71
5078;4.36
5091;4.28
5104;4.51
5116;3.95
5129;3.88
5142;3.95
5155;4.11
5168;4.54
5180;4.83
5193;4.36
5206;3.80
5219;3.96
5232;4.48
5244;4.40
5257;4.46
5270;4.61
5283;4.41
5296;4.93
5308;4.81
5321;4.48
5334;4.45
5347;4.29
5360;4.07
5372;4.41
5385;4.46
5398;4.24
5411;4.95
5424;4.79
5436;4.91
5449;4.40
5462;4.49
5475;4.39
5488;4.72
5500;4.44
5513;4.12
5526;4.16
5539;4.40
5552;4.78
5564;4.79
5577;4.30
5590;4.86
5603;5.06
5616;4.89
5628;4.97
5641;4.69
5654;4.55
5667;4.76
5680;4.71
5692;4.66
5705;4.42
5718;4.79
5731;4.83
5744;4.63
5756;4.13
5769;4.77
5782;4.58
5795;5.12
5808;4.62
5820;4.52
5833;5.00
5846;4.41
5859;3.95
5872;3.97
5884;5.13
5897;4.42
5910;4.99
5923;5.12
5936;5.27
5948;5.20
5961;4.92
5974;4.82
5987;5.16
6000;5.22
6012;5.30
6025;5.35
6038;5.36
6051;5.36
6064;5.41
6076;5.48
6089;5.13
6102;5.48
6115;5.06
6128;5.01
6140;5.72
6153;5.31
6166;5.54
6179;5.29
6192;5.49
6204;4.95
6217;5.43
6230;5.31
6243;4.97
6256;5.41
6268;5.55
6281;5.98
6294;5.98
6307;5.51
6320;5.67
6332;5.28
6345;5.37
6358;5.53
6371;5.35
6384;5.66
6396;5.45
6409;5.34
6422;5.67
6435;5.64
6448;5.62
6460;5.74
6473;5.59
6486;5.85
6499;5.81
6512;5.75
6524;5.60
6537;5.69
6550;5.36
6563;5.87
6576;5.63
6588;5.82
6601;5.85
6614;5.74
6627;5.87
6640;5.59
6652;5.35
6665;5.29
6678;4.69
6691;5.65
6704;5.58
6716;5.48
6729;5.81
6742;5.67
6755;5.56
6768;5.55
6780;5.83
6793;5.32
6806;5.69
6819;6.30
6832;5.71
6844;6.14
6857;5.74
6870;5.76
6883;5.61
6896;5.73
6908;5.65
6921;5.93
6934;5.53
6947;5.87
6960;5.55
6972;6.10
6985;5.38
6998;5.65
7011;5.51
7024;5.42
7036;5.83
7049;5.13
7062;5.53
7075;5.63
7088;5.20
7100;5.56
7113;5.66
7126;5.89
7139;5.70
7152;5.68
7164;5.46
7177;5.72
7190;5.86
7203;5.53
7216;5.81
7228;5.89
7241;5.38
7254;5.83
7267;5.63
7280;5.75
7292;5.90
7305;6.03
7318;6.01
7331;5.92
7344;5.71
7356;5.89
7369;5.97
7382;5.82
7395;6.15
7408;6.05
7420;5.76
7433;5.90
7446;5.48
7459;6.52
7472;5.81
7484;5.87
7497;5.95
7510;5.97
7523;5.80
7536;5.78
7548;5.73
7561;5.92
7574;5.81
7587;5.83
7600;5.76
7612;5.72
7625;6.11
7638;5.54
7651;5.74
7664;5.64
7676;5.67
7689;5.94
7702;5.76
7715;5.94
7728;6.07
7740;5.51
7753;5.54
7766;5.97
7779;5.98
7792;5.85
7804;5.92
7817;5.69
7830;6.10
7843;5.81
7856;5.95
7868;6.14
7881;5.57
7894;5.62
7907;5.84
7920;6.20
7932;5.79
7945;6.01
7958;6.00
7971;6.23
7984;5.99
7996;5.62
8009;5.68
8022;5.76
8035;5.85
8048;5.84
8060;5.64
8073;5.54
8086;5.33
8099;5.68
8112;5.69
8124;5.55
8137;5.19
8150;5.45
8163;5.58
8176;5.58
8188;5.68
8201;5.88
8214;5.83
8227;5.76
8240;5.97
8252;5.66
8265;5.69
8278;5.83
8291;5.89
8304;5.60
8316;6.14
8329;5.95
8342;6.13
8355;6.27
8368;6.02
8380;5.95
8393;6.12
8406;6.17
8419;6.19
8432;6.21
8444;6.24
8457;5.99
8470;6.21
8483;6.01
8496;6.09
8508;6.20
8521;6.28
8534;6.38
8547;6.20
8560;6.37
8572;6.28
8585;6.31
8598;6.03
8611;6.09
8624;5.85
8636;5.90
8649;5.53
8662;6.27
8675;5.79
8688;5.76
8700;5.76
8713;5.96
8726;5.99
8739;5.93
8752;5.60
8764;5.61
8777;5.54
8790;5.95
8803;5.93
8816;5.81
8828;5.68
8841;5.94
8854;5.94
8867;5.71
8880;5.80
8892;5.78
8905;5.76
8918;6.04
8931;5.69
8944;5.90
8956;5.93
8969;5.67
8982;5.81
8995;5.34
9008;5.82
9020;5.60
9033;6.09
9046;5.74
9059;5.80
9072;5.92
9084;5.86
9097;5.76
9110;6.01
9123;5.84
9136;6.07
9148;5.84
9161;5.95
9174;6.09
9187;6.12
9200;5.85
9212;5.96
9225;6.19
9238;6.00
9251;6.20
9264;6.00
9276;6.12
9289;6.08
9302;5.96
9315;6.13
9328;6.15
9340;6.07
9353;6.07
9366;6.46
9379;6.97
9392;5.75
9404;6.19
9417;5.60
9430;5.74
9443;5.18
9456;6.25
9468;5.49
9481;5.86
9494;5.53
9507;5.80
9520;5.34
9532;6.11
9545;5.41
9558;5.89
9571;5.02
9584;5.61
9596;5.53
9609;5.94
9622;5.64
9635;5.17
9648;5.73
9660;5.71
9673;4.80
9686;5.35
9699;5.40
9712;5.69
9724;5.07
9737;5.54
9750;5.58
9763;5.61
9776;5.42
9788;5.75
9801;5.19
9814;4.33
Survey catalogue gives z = 0.13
